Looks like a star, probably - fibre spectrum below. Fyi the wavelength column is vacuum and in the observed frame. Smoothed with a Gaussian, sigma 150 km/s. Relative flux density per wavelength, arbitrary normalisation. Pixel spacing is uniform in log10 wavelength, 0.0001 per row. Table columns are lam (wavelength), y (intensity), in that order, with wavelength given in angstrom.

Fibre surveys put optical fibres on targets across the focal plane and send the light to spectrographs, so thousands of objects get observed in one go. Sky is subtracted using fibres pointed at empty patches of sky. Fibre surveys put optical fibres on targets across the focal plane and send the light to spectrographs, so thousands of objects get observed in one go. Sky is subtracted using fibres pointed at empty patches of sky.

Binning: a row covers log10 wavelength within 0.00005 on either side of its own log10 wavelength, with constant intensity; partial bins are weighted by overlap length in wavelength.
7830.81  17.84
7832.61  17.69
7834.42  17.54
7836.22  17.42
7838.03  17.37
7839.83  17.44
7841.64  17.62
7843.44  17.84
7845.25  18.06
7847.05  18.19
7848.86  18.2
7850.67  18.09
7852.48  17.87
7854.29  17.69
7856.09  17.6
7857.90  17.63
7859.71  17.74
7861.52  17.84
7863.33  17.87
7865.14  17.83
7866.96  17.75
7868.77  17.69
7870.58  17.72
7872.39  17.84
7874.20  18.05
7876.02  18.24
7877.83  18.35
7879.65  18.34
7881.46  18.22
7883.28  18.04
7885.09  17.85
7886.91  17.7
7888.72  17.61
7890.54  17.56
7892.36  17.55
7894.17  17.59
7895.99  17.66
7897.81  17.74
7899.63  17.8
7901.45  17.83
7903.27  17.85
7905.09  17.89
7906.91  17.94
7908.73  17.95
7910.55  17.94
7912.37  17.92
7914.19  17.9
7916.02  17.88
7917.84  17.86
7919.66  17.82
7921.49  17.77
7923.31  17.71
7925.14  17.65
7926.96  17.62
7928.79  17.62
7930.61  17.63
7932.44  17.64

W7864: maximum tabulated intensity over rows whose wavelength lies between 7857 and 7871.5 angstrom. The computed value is 17.87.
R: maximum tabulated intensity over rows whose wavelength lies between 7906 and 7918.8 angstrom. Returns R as 17.95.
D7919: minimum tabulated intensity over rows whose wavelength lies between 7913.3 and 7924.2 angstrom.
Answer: 17.71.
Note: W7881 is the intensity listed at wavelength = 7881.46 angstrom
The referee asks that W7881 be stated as 18.22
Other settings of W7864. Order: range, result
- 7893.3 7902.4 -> 17.83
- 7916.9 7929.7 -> 17.86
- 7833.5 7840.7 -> 17.54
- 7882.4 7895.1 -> 18.04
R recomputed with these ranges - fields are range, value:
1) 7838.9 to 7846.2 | 18.06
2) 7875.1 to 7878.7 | 18.35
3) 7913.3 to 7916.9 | 17.9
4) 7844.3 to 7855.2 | 18.2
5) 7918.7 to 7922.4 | 17.82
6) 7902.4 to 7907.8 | 17.94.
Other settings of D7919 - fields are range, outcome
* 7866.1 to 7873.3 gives 17.69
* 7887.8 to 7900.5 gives 17.55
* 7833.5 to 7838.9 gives 17.37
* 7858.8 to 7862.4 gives 17.74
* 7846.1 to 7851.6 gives 18.09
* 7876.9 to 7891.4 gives 17.56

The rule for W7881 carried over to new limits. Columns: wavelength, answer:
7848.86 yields 18.2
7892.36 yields 17.55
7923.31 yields 17.71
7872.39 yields 17.84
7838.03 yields 17.37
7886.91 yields 17.7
